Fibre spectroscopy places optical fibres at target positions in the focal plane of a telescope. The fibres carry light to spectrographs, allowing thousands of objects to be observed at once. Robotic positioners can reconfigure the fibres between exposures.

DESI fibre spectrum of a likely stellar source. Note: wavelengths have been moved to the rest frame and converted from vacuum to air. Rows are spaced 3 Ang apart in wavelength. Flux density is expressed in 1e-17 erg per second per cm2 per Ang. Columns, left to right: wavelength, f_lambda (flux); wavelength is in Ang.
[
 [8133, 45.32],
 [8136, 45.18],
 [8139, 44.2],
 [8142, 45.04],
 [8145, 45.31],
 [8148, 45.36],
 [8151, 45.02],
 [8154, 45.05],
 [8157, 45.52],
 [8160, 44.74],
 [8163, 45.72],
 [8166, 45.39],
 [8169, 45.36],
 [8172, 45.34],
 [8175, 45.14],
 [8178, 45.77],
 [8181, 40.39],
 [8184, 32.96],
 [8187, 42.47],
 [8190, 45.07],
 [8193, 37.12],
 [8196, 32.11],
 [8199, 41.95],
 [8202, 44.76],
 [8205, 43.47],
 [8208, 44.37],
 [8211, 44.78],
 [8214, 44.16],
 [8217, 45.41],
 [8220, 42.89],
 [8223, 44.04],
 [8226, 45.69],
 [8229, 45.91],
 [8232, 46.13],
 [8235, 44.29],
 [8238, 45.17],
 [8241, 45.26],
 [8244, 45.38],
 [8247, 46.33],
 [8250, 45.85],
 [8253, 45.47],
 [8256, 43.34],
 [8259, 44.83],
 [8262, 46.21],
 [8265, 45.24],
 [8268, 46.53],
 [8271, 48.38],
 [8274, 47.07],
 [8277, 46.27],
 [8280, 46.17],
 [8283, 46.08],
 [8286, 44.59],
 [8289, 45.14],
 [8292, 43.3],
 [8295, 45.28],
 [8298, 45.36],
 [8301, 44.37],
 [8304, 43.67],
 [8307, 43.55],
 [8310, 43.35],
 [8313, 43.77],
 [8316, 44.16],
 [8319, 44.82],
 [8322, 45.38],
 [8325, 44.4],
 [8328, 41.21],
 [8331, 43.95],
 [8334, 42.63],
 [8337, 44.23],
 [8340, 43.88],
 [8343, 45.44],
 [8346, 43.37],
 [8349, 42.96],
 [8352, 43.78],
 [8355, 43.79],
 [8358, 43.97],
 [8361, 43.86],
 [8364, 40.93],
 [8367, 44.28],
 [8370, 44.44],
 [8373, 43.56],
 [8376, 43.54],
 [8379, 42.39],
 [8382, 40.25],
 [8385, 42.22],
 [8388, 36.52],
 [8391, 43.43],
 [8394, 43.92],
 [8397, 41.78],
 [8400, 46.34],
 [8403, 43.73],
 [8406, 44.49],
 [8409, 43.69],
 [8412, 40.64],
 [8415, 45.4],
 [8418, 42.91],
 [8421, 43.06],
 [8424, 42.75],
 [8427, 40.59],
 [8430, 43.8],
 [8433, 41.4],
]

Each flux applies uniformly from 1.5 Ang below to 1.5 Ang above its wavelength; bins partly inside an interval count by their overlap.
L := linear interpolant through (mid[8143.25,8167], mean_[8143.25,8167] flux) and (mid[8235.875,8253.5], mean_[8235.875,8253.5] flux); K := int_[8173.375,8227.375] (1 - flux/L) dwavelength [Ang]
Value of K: 3.6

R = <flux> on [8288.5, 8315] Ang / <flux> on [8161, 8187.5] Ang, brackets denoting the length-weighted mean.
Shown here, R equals 1.02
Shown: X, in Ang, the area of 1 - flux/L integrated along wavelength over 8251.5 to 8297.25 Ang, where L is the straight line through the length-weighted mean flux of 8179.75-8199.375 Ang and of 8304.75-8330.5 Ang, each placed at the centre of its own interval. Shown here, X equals -3.8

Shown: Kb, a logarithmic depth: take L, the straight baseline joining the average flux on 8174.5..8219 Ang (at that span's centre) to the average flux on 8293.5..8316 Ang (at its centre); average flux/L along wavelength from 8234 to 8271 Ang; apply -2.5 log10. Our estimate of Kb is -0.06 mag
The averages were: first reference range 41.9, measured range 45.5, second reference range 44.2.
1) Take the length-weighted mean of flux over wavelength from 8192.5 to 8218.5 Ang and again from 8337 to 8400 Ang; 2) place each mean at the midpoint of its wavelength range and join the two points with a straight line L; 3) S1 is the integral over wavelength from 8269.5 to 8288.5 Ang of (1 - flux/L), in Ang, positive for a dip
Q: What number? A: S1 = -1.7 Ang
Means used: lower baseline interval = 42.2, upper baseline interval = 43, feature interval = 46.4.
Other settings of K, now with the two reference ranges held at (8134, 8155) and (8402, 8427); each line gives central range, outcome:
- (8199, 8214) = 0.17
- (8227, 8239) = -0.26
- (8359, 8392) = 0.85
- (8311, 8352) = -0.11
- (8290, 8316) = -0.10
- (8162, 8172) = -0.13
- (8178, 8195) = 1.83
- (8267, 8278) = -0.74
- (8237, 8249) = -0.33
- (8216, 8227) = 0.02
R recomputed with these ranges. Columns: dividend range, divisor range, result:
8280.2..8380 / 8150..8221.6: 1.02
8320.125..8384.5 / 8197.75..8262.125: 0.97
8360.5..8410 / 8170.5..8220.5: 1.02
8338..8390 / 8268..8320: 0.95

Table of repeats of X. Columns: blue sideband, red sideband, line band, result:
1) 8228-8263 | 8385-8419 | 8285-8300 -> -0.04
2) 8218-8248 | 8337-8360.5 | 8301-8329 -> 0.23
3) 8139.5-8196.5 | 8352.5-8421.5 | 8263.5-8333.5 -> -2.76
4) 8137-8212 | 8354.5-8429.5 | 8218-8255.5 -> -1.71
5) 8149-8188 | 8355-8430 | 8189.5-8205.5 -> 1.24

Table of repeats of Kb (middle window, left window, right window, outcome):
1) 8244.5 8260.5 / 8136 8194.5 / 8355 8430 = -0.04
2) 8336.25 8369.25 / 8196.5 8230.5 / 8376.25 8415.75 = -0.02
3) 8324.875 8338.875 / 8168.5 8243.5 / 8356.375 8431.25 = 0.00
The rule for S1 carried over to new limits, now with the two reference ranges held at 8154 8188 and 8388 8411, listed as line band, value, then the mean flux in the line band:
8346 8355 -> -0.01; 43.4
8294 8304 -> -0.30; 44.8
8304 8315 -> -0.04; 43.6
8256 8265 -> -0.33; 45.1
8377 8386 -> 0.35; 41.7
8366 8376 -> -0.14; 44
